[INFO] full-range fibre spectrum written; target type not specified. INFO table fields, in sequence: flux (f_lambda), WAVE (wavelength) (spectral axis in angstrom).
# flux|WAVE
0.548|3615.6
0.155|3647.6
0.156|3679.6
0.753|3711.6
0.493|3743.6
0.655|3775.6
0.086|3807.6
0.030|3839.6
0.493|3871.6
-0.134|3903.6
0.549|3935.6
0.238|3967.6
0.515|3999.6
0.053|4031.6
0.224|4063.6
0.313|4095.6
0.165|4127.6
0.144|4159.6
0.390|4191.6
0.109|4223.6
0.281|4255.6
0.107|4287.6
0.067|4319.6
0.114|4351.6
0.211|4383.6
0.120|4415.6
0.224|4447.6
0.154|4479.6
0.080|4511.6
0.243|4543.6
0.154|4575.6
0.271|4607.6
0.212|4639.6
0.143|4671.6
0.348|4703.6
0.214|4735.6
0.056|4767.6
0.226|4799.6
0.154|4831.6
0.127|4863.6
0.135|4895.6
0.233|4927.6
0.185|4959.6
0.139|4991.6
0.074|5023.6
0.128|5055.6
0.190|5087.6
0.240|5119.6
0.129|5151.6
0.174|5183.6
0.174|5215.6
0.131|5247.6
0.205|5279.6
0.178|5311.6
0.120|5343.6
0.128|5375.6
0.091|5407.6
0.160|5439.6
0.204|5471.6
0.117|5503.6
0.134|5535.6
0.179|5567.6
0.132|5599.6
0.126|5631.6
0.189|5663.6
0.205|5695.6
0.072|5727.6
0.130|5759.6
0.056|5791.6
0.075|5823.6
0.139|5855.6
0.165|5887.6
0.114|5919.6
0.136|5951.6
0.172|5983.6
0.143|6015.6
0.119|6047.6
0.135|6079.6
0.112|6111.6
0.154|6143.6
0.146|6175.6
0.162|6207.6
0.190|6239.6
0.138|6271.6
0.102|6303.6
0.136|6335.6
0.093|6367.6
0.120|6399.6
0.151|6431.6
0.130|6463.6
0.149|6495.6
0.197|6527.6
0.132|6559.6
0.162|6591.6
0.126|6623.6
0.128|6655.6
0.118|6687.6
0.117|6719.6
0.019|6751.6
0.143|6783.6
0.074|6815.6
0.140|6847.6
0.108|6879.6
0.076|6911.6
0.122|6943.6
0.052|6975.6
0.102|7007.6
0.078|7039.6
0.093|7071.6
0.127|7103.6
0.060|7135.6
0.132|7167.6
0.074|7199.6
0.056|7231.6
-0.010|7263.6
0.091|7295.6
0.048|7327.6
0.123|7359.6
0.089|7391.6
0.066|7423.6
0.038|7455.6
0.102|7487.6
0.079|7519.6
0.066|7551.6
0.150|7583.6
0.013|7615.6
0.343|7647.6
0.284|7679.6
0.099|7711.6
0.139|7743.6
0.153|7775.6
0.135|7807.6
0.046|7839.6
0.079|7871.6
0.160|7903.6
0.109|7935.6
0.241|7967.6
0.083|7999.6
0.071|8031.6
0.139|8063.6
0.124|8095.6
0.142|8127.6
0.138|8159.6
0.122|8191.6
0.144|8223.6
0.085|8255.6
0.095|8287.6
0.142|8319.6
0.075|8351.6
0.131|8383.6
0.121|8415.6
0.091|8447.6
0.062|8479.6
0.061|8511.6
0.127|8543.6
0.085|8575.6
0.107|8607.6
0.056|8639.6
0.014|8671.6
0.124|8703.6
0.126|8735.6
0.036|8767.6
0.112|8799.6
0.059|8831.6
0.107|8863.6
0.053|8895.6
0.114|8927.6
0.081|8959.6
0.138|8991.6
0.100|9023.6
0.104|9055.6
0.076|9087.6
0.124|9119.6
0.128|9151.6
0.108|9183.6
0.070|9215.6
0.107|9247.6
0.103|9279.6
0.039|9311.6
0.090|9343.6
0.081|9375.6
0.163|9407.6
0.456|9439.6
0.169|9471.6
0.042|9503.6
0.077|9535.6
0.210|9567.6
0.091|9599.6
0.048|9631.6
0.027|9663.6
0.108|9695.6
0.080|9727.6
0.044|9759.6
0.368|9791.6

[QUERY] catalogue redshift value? 1.05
